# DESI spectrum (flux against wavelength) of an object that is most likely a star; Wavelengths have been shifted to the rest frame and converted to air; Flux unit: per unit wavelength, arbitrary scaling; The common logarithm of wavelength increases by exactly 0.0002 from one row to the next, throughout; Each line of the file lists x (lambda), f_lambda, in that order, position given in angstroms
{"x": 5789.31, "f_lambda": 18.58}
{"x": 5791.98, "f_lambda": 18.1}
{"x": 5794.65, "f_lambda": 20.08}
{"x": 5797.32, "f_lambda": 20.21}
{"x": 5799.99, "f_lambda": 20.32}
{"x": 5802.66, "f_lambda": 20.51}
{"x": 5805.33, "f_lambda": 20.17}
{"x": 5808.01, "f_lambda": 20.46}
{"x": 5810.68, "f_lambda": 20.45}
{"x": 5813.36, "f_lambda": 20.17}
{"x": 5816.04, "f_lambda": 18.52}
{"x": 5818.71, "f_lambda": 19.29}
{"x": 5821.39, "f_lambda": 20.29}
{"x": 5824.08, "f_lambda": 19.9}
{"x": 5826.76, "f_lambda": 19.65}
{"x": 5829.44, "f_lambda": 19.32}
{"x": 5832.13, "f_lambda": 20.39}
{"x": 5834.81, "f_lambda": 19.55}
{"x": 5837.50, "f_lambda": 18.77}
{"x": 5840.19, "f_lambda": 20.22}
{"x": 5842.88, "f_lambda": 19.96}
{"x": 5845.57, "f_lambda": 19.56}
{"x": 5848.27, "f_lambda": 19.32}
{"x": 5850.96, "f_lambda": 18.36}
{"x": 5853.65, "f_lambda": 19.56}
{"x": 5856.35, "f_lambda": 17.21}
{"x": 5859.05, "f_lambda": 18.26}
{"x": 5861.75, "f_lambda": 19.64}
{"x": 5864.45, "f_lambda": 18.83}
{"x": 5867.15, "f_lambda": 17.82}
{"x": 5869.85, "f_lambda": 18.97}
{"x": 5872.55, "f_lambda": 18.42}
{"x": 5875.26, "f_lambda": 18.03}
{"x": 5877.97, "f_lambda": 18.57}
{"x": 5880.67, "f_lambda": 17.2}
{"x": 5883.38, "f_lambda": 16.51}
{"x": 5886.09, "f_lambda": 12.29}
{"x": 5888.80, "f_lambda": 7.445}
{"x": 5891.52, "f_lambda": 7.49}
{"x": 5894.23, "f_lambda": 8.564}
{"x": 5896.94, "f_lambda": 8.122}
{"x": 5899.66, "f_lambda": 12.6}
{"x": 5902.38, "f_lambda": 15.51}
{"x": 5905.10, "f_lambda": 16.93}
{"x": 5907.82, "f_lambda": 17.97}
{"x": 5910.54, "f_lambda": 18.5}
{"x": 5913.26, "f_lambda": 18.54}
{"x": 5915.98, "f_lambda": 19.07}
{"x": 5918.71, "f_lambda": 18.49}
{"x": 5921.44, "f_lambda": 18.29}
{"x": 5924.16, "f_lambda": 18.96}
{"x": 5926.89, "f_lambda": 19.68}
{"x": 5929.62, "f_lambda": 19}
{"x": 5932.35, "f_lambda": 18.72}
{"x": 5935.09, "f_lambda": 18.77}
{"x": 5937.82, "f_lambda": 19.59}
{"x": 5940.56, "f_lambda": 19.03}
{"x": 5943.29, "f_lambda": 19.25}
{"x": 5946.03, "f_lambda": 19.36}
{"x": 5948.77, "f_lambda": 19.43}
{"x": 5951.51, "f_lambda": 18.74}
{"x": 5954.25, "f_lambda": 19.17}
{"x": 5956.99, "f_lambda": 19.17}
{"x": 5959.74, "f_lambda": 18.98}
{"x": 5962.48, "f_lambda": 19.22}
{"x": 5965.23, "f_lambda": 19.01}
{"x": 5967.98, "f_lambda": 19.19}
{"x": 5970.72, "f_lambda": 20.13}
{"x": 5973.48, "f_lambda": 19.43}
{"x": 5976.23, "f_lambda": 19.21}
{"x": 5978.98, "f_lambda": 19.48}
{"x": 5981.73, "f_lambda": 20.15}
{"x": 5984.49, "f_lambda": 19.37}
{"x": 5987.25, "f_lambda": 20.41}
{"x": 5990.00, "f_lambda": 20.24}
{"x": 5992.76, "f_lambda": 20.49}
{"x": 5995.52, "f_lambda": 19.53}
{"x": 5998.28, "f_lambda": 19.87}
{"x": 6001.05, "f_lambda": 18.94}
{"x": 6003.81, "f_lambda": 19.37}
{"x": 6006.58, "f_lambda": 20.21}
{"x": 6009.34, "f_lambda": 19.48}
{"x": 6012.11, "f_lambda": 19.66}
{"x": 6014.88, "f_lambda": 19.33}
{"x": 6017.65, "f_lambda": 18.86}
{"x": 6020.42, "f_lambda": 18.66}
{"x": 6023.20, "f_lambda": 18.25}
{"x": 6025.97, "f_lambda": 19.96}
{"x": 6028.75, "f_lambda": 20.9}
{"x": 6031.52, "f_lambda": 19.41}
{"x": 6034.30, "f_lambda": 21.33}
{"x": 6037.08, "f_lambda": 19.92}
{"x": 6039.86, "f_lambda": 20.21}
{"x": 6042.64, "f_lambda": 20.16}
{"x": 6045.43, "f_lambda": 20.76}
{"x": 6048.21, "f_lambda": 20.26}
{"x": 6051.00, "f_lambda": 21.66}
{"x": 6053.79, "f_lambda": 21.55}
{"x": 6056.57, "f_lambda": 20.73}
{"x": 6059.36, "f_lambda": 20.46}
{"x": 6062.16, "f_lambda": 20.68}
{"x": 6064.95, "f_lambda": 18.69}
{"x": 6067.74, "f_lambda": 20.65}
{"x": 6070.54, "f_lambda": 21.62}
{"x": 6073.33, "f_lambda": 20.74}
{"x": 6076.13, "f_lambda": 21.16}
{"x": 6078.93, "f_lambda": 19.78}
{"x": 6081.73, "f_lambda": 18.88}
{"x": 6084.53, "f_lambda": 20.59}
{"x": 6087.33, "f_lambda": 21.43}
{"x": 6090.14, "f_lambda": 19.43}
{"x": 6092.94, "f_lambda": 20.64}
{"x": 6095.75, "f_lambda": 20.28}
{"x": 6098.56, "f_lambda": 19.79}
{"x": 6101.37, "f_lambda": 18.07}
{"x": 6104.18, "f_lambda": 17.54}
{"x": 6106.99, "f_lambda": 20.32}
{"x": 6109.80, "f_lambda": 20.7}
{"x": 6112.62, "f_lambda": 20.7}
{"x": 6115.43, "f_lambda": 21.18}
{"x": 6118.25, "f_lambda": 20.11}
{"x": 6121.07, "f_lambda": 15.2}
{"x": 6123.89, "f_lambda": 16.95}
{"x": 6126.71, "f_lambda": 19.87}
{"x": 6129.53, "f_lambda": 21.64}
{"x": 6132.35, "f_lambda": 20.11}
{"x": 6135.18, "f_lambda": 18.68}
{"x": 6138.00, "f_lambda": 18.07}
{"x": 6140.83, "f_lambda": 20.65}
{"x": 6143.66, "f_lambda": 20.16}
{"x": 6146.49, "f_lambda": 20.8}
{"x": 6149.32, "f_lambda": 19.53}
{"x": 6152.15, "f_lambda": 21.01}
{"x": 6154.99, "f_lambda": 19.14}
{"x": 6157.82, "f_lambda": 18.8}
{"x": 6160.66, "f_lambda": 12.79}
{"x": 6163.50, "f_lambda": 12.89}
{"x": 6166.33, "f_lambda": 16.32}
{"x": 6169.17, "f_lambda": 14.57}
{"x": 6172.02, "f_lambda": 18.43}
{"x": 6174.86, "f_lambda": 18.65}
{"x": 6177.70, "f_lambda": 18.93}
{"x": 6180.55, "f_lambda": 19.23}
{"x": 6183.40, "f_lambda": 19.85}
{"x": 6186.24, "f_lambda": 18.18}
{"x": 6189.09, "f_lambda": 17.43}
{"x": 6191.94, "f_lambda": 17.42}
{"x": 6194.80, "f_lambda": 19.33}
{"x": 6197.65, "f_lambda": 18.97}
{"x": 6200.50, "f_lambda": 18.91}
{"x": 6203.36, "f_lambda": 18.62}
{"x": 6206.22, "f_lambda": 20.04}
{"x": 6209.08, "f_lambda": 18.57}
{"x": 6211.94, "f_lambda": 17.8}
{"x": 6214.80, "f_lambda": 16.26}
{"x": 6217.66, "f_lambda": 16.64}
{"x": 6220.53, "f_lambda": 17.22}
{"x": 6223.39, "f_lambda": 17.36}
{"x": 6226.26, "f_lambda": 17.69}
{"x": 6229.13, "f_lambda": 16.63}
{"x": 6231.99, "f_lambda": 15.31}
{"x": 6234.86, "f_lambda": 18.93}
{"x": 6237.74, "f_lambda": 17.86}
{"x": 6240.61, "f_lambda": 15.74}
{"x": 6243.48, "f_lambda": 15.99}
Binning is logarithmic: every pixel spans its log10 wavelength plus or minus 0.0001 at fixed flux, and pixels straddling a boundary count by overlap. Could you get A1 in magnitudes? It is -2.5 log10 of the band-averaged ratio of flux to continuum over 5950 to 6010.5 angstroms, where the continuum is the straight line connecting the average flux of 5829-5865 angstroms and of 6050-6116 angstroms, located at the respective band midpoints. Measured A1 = 0.015 mag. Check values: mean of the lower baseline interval 19.2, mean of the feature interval 19.5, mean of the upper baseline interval 20.3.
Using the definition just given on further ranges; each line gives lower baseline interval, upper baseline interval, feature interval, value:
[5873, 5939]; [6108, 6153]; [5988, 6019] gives -0.117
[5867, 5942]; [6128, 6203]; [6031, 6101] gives -0.156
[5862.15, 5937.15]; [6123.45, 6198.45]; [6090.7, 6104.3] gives -0.086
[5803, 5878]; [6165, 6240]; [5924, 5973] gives -0.018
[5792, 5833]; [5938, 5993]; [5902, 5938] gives 0.064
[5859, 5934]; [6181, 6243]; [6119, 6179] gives -0.044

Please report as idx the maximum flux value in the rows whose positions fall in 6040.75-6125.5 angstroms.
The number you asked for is 21.66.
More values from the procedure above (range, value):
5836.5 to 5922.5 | 20.22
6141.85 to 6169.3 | 21.01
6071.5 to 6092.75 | 21.43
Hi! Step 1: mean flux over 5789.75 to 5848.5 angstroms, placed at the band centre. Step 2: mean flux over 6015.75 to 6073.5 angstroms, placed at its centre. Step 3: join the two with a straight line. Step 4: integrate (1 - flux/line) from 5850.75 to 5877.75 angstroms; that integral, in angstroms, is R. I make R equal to 1.83 angstroms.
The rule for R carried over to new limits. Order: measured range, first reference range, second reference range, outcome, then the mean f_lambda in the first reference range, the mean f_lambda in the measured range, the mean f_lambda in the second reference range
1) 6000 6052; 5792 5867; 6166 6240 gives -3.3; 19.5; 19.9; 17.9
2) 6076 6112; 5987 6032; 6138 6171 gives -2.4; 19.6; 19.9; 17.9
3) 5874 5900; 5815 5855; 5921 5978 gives 9.0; 19.5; 12.7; 19.2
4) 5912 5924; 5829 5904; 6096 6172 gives -1.1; 16.6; 18.6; 18.7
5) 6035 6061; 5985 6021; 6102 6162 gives -1.5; 19.6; 20.6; 19.2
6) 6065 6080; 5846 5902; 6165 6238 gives -3.2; 15.7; 20.6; 17.9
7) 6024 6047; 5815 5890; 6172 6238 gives -2.6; 18.3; 20.3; 18.1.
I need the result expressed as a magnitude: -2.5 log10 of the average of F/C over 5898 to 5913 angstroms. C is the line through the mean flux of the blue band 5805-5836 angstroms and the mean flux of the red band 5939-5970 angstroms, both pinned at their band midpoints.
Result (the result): 0.19 mag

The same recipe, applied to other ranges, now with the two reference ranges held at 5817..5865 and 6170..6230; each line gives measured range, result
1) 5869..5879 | 0.04 mag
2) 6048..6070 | -0.11 mag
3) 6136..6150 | -0.08 mag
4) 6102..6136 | -0.06 mag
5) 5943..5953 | -0.01 mag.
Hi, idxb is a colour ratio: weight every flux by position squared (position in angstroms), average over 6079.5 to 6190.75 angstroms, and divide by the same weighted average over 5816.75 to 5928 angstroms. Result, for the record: 1.19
